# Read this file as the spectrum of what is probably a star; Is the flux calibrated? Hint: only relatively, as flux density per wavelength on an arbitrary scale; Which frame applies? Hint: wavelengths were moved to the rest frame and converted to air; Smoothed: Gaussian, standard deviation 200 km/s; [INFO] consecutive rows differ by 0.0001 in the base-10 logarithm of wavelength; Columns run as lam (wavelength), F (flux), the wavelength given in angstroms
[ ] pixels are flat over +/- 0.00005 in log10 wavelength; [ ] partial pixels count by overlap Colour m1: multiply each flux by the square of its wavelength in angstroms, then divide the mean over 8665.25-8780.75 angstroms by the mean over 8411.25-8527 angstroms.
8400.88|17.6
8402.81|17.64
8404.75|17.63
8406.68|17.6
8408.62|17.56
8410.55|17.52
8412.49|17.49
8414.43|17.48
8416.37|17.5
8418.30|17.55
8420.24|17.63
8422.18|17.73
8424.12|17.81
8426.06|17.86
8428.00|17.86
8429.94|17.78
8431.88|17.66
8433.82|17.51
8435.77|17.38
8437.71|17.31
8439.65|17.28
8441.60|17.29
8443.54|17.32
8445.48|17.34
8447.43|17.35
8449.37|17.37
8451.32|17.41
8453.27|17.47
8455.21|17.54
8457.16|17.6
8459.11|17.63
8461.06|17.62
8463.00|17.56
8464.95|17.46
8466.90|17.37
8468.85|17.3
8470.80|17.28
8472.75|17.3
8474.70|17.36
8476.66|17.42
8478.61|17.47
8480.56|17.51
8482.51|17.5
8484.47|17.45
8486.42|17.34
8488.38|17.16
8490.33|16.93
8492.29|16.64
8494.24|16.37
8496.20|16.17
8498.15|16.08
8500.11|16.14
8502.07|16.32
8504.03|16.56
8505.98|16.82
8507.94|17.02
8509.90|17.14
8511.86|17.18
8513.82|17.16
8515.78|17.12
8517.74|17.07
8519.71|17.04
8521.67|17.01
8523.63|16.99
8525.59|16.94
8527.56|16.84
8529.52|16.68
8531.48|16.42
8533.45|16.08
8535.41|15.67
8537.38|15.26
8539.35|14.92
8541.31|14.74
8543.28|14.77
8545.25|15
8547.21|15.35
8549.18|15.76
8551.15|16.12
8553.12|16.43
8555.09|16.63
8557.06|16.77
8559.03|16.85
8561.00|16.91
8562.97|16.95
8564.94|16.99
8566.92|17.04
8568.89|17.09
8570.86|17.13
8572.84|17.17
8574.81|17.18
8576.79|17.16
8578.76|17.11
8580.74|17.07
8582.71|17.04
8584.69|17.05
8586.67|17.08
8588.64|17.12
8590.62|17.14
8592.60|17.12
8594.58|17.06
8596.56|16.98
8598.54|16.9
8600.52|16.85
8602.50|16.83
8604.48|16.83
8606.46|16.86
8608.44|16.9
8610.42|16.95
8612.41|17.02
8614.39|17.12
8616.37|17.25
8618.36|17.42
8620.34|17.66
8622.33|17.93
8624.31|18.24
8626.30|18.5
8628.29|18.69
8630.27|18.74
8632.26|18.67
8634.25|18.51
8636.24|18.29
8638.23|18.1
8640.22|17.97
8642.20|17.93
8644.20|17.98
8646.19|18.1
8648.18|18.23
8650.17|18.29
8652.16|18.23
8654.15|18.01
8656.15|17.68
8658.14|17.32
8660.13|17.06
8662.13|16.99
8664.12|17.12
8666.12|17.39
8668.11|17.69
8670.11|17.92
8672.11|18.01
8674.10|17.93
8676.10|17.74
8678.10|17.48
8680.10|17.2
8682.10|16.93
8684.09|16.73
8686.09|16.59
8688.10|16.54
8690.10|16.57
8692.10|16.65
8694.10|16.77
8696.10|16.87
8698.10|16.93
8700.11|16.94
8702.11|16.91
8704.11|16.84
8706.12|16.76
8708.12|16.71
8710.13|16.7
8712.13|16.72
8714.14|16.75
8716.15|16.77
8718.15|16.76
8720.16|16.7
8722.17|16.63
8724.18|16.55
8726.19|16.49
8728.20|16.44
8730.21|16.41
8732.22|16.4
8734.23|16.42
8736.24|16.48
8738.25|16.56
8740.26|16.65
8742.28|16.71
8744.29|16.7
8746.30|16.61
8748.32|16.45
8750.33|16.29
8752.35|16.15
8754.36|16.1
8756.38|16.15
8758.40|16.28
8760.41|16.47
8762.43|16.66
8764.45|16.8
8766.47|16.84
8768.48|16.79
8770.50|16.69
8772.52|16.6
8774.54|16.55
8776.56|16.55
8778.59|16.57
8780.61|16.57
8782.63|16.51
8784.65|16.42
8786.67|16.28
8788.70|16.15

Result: 1.0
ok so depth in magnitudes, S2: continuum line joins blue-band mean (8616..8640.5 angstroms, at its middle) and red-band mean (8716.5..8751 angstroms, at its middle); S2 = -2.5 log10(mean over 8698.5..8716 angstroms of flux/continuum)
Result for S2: 0.01 mag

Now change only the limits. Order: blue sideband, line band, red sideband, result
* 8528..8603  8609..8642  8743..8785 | -0.09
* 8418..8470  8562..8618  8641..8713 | 0.02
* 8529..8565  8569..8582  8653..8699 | -0.06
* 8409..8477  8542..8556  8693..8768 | 0.10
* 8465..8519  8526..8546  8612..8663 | 0.11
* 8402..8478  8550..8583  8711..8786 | 0.01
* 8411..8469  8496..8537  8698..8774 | 0.04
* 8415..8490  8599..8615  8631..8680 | 0.05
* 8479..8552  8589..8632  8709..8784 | -0.06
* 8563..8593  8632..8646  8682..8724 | -0.08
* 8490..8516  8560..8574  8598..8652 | 0.01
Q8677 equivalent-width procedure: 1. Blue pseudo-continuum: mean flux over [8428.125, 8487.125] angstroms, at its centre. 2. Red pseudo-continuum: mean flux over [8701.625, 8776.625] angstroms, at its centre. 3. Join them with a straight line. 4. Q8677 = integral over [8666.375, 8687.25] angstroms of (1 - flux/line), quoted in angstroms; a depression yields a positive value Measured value -0.8 angstroms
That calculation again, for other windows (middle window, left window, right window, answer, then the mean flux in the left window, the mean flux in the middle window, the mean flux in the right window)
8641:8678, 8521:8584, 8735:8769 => -2.9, 16.4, 17.8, 16.5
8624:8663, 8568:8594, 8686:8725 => -2.7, 17.1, 18.1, 16.7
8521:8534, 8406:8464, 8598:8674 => 0.7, 17.5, 16.7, 17.7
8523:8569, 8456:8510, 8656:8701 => 2.5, 17.1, 16.2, 17.2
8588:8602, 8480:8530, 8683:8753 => -0.2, 16.9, 17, 16.6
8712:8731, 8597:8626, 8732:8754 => 0.0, 17.2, 16.6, 16.5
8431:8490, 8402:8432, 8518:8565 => -0.9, 17.6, 17.4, 16.2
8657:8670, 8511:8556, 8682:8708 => -0.5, 16.2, 17.3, 16.8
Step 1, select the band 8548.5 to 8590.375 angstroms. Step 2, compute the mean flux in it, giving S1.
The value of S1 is 16.9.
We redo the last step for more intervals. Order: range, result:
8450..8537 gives 17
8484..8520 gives 16.8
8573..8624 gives 17.1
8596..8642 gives 17.6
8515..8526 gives 17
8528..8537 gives 16.2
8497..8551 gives 16.3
